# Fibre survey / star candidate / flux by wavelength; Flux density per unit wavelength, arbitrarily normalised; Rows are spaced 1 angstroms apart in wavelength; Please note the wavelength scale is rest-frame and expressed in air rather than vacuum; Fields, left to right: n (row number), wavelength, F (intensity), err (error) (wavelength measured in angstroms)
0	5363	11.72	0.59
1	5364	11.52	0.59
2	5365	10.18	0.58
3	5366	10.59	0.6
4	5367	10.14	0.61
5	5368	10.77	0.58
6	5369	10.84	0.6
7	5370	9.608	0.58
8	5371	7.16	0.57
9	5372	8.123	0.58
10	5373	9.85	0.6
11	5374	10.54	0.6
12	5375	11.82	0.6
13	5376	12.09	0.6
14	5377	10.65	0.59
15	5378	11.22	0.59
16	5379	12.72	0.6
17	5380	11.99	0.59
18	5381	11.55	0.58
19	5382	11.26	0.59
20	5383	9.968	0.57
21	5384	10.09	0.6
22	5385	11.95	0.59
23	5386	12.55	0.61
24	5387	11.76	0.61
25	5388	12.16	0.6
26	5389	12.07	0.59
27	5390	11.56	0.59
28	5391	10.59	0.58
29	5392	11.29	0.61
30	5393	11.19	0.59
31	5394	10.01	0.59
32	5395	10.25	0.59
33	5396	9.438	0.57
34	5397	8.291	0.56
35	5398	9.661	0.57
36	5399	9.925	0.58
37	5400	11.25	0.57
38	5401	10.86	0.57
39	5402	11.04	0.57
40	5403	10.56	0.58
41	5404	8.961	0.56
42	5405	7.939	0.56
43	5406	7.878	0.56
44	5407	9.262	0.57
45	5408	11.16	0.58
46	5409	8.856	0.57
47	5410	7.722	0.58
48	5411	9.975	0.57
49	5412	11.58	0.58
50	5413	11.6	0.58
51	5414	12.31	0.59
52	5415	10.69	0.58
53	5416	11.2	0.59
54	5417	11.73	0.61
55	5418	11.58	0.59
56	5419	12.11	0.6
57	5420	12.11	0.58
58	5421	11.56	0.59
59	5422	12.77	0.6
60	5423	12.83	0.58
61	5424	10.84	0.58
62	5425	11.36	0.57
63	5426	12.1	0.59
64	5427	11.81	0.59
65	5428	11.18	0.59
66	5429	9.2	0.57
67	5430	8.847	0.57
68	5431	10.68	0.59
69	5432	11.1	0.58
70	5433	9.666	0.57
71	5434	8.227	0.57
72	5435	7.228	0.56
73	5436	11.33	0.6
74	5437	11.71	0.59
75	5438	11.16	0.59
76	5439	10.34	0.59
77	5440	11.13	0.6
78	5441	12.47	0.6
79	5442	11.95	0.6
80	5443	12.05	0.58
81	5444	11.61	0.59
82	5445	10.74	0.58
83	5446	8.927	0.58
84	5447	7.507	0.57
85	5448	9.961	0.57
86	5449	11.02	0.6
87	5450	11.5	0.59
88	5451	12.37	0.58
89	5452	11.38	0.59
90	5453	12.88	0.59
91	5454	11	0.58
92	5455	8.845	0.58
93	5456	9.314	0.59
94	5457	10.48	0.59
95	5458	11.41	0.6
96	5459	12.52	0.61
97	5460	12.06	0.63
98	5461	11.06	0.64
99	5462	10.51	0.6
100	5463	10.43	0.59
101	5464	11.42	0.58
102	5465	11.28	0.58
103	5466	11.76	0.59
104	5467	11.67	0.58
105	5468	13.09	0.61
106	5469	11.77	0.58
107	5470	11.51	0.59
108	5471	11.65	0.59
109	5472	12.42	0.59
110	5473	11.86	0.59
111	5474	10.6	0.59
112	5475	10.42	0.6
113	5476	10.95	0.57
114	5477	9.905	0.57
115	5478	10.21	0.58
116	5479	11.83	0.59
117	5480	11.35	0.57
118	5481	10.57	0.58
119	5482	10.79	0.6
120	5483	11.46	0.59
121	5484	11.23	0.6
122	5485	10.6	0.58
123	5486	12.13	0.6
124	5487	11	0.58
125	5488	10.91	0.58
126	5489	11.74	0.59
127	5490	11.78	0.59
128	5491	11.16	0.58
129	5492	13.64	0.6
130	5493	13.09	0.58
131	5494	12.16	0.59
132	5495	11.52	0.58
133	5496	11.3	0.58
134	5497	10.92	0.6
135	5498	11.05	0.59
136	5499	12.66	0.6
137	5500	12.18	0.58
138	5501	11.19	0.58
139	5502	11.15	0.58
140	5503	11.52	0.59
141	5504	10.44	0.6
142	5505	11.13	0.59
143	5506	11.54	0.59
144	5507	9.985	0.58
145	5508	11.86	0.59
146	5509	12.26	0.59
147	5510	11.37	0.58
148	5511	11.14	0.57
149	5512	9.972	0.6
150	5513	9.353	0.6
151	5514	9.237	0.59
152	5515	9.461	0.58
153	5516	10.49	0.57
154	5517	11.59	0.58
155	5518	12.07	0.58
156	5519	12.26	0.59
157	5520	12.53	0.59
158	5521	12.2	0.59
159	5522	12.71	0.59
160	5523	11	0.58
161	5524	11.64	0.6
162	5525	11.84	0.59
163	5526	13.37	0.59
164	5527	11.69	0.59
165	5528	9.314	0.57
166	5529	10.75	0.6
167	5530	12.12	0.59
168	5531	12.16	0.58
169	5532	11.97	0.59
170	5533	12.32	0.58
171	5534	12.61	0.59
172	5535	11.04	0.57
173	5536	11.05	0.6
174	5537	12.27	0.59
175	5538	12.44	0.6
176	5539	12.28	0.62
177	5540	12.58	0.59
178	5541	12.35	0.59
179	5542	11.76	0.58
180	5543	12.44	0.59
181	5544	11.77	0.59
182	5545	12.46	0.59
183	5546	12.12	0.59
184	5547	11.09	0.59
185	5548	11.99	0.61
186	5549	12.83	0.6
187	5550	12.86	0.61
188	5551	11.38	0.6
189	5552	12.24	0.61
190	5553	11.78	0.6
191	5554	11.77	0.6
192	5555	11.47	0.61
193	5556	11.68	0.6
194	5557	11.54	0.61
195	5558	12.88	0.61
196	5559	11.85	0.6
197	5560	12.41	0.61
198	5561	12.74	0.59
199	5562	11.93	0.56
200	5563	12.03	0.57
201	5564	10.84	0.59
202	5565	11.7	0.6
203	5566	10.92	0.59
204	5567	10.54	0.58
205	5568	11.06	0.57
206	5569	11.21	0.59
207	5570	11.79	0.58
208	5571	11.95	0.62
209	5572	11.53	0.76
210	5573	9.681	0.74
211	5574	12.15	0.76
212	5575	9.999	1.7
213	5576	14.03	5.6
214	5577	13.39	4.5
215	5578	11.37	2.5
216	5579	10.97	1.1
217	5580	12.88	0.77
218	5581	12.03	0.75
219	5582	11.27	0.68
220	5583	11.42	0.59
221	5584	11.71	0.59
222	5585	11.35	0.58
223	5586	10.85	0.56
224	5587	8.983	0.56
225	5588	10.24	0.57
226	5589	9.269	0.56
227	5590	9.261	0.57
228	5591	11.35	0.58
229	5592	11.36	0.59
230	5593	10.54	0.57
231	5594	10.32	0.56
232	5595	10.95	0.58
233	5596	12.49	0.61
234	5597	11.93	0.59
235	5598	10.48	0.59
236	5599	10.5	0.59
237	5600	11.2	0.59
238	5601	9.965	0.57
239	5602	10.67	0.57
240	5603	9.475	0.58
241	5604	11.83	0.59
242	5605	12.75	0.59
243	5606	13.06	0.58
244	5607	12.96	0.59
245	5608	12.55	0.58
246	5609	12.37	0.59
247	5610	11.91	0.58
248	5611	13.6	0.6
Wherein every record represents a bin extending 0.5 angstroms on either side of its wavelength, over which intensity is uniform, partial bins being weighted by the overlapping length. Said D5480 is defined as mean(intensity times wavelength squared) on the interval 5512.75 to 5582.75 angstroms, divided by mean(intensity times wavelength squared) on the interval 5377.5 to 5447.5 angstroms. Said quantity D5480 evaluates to 1.15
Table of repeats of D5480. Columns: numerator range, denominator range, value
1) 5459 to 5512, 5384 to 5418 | 1.12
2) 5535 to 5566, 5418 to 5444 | 1.13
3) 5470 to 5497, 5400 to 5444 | 1.09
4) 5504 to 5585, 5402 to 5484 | 1.11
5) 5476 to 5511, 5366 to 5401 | 1.11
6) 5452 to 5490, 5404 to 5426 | 1.06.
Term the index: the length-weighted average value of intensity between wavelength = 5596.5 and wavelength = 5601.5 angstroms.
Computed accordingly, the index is 10.8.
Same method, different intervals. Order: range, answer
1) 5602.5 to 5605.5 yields 11.4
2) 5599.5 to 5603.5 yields 10.3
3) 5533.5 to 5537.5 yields 11.7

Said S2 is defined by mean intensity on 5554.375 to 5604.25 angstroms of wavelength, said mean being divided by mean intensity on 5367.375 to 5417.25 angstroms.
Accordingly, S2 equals 1.1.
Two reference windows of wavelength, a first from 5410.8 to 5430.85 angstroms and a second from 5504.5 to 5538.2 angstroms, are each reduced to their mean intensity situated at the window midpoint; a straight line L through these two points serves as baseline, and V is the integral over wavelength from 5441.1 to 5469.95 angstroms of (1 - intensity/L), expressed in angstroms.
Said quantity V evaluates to 0.7 angstroms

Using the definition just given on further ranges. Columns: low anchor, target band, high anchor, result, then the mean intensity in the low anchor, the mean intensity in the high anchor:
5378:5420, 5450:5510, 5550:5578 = -0.8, 10.7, 11.7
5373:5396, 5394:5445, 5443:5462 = 1.9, 11.3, 10.8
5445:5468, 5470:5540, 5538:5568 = 0.0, 10.9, 11.9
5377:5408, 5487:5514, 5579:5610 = -1.1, 10.6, 11.2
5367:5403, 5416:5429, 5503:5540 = -0.9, 10.7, 11.4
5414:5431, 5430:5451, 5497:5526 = 1.6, 11.4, 11.3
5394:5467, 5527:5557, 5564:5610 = -2.1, 10.7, 11.3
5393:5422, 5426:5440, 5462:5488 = 0.6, 10.4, 11.3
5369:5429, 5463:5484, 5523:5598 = -0.3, 10.8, 11.6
